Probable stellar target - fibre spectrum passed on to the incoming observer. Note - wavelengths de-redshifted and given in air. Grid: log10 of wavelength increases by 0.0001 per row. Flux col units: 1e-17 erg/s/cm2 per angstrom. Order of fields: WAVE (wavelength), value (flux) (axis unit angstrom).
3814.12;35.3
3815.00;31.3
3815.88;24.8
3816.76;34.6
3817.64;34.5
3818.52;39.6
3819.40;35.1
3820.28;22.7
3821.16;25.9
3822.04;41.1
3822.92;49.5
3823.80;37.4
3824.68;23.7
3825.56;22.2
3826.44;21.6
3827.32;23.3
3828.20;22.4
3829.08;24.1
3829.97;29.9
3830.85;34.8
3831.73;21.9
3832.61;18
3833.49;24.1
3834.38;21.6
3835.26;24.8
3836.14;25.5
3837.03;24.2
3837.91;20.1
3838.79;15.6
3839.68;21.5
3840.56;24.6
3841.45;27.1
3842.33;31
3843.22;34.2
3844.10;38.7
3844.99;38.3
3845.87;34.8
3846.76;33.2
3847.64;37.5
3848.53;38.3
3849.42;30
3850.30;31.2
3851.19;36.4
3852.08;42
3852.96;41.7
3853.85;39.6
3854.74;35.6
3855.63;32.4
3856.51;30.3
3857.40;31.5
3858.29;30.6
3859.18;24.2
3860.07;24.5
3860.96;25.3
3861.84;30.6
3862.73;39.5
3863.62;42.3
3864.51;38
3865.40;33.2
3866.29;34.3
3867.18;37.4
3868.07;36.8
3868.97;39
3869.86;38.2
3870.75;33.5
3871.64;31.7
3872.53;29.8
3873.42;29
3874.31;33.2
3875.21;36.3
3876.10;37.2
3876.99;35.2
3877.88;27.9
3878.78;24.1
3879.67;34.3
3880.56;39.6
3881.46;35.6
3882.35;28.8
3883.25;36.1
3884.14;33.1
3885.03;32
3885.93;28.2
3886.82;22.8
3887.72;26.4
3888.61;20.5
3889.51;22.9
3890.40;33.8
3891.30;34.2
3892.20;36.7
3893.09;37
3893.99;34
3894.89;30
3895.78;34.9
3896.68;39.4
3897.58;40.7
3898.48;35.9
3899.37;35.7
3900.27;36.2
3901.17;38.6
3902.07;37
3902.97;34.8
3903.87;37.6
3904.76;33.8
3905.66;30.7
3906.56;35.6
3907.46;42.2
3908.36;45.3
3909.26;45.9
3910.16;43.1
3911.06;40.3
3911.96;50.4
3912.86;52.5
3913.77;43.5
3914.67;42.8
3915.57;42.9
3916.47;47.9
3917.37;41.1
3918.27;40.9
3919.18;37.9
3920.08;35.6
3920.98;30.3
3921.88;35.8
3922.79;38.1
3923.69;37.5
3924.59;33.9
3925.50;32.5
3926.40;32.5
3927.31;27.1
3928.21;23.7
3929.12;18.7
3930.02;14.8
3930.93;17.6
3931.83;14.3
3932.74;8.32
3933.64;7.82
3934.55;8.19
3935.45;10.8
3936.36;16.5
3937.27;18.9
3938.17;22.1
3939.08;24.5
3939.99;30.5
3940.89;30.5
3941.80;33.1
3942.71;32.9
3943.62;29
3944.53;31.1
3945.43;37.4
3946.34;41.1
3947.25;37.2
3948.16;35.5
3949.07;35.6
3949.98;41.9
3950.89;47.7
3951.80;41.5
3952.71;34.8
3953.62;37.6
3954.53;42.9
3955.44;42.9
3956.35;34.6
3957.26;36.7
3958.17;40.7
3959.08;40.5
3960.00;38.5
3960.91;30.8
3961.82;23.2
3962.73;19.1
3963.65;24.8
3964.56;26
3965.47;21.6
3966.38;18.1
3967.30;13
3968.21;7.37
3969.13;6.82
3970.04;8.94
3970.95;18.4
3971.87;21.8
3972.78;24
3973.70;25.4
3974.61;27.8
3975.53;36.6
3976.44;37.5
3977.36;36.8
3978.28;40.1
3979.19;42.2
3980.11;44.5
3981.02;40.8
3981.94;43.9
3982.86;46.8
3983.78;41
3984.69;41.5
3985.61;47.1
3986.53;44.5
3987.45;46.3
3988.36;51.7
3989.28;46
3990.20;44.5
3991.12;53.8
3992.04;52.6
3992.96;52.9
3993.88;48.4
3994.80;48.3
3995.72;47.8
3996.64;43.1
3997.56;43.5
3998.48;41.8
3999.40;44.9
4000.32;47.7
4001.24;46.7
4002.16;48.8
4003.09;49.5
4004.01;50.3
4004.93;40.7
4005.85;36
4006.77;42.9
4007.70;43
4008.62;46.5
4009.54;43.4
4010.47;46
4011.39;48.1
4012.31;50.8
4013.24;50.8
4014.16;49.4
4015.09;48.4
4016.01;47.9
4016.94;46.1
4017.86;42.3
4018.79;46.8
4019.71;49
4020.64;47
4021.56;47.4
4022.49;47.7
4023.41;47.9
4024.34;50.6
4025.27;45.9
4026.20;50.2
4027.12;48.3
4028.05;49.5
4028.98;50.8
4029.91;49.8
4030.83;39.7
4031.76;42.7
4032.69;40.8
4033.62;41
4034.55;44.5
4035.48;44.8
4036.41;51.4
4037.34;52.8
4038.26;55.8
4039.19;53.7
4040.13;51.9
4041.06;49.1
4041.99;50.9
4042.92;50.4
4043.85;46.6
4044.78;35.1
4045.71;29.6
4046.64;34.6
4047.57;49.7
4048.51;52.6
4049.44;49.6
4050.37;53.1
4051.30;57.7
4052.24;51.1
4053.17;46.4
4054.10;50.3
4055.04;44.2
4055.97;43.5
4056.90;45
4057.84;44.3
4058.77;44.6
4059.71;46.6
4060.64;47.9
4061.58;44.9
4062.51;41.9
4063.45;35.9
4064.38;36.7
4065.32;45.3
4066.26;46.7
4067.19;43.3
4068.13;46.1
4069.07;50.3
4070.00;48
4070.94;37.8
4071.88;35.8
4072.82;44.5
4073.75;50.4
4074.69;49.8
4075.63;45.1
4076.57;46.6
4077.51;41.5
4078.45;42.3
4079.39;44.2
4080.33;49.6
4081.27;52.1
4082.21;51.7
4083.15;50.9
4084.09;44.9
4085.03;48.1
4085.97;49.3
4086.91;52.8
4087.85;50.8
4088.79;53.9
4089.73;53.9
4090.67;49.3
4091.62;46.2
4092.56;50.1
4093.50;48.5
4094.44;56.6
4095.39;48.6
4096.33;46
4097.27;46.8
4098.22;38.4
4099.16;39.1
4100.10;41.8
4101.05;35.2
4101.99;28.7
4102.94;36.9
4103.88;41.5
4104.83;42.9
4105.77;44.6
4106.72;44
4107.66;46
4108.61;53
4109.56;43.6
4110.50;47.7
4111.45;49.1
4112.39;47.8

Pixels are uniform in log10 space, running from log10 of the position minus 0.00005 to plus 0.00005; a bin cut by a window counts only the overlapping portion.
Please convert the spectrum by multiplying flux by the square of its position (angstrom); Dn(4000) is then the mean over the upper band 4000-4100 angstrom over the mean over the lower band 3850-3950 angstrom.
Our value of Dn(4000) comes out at 1.53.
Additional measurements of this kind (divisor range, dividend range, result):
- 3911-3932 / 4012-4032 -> 1.44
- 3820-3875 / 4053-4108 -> 1.65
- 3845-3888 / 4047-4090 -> 1.55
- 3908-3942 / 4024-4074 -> 1.59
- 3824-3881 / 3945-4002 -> 1.27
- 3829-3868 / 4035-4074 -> 1.66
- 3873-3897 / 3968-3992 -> 1.19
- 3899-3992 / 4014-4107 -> 1.46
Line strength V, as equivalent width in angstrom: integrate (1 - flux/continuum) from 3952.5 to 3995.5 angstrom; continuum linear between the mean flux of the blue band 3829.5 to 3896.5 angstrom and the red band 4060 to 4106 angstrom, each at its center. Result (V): 3.8 angstrom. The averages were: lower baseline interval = 31.5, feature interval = 35.3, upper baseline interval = 45.4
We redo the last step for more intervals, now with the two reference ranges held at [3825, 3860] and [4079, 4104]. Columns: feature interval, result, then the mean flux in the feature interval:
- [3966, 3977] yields 5.1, 20.6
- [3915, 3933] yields 2.0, 30.9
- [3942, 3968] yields 2.6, 33.2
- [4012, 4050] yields -4.3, 47.2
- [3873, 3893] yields 0.4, 31.4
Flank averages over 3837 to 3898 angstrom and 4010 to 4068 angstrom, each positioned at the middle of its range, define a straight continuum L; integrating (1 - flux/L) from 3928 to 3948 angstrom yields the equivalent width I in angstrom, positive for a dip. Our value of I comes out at 7.9 angstrom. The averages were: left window 32.6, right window 46.7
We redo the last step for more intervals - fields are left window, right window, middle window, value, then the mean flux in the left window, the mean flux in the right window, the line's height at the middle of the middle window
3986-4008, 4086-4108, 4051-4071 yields 0.16 angstrom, 46.5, 45.4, 45.8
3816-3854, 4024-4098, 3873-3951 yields 6.56 angstrom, 30.1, 47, 35.8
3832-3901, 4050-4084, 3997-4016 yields -1.93 angstrom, 32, 46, 41.8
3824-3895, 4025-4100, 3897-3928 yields -3.22 angstrom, 30.9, 46.7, 35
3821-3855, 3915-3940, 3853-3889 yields -4.73 angstrom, 29.9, 26.8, 28.8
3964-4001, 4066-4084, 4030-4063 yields -2.52 angstrom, 37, 46.1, 43.3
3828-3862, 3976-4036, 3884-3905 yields 0.90 angstrom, 29.6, 45.9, 34.6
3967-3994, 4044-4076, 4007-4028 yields -3.64 angstrom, 36.4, 45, 40.4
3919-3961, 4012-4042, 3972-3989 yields -0.39 angstrom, 30.4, 48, 38.6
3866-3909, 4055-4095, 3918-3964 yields 9.10 angstrom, 34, 46.6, 37.6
